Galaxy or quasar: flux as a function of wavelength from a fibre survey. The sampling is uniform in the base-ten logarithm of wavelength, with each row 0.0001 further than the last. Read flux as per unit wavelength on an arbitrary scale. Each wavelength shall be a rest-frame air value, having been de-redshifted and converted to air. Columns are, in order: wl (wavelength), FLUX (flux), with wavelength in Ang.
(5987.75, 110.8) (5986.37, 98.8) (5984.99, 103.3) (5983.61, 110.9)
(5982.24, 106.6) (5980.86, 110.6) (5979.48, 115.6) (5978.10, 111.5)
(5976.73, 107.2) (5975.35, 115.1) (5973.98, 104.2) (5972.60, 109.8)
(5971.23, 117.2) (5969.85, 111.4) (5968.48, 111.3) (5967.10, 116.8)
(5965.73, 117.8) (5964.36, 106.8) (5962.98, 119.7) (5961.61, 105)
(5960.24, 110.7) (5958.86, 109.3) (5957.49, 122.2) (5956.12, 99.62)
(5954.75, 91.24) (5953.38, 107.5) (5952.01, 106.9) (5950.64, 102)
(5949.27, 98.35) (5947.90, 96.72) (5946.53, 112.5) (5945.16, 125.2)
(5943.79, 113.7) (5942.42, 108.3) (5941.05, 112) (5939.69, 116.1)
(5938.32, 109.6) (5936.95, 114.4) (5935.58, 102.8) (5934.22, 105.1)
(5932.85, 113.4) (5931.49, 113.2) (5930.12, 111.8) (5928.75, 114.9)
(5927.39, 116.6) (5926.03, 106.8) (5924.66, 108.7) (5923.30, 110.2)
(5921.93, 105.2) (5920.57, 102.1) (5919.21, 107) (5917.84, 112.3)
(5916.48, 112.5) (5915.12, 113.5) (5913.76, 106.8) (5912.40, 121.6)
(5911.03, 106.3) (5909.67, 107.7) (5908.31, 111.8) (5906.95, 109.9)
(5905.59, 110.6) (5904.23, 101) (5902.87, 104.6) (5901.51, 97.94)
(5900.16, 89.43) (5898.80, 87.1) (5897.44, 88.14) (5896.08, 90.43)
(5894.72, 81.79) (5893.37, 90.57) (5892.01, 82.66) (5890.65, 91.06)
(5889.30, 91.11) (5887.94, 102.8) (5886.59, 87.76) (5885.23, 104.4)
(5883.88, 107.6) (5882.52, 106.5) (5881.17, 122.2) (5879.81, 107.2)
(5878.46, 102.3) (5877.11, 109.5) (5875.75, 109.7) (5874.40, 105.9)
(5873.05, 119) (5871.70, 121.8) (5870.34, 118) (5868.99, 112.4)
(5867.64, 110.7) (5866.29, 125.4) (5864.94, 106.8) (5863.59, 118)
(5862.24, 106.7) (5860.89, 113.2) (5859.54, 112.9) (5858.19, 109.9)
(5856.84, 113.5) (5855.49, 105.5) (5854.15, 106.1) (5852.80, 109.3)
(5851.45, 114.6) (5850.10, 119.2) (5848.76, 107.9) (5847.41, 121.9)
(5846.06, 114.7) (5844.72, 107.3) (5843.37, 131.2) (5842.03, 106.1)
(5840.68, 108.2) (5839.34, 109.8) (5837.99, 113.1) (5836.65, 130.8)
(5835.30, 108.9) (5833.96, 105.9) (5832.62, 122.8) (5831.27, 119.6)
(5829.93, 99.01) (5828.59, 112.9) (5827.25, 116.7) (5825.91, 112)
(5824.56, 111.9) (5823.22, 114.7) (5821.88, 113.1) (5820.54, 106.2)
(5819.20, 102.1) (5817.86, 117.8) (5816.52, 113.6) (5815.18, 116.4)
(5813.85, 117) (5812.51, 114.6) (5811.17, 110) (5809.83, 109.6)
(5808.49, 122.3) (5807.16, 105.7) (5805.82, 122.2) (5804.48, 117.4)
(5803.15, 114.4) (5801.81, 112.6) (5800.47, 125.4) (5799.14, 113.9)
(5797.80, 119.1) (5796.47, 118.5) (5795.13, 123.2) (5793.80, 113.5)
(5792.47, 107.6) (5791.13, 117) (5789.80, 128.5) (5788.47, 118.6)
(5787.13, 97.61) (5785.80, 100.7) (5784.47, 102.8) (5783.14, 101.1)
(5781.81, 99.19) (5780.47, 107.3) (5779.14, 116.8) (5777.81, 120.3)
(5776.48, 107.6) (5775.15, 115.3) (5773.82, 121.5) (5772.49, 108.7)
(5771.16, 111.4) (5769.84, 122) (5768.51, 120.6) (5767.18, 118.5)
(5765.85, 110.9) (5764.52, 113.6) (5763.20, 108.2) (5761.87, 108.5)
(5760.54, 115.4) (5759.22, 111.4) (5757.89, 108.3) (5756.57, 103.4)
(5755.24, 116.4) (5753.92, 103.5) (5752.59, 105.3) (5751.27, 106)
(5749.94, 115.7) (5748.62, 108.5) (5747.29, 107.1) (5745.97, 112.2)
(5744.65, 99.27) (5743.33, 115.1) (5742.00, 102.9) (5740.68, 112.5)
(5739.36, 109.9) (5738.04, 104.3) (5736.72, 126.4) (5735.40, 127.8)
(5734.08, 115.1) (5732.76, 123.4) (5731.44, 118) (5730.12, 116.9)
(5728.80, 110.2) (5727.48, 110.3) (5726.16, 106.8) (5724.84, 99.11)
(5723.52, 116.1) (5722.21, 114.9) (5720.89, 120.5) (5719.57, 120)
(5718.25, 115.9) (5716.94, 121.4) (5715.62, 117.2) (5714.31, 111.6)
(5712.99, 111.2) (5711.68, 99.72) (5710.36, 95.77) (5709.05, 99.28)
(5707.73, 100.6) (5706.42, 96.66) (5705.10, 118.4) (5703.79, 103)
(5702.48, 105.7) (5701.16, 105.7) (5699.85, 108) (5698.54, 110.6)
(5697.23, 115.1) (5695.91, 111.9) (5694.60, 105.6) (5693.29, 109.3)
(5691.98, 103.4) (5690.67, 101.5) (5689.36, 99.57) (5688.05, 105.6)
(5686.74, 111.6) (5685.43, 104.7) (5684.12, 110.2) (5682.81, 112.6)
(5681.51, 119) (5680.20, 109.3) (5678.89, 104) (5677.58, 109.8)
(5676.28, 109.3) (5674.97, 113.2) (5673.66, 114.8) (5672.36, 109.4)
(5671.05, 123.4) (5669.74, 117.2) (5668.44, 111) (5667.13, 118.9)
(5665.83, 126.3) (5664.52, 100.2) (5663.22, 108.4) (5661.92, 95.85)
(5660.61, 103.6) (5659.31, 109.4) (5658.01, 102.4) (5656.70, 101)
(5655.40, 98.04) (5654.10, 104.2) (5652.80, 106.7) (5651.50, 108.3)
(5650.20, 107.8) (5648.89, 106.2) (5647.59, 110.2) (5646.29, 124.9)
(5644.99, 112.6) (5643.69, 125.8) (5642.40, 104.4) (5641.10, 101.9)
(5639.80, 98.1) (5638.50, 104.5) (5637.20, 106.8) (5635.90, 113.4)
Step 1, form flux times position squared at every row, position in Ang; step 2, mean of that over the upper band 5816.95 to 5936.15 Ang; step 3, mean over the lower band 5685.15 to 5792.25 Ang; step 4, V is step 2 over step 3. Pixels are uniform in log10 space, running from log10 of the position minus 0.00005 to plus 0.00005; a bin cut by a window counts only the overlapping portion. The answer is 1.03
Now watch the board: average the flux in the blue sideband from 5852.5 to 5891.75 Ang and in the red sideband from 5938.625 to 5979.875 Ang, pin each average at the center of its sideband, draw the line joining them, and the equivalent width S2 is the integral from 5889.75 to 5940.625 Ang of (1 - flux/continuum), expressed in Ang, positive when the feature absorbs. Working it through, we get 2.1 Ang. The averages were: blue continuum 109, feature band 105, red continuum 110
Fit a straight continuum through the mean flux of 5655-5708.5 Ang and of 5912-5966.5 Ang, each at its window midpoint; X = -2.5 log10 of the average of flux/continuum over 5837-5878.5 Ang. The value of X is -0.04 mag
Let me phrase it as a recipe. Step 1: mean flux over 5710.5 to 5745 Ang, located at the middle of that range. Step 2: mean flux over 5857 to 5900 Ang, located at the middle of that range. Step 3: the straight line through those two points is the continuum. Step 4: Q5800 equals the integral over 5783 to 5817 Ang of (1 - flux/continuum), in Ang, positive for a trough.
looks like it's -1.6 Ang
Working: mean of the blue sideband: 113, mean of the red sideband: 105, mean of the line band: 114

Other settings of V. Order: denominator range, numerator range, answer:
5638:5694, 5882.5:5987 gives 1.07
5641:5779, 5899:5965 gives 1.06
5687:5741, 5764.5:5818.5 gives 1.06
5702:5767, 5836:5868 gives 1.07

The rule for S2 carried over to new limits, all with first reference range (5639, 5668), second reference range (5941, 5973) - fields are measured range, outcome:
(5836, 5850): -0.8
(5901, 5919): 0.1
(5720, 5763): -1.3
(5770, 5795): -0.6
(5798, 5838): -1.9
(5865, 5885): -0.6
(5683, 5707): 0.2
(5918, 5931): 0.0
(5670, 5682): -0.5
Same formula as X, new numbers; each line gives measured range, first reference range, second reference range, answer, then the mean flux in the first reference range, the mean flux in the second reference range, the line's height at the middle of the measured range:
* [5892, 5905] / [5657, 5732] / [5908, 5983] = 0.19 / 110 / 110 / 110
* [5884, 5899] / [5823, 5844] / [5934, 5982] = 0.22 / 114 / 110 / 112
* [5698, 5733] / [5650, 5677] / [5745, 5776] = 0.00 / 109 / 112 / 110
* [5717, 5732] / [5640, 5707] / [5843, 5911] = -0.05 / 109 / 106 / 108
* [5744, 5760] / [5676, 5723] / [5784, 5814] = 0.04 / 109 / 114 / 112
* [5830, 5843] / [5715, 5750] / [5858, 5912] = -0.06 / 114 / 105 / 107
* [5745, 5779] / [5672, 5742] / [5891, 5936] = -0.03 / 110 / 104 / 109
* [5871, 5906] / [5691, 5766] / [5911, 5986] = 0.10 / 110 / 110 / 110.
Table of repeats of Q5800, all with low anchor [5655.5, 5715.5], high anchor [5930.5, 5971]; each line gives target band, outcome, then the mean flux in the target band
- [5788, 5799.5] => -1.0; 118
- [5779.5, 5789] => 0.4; 104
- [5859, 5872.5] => -0.7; 115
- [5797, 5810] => -0.9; 117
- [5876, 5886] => 0.1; 108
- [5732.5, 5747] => -0.6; 113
